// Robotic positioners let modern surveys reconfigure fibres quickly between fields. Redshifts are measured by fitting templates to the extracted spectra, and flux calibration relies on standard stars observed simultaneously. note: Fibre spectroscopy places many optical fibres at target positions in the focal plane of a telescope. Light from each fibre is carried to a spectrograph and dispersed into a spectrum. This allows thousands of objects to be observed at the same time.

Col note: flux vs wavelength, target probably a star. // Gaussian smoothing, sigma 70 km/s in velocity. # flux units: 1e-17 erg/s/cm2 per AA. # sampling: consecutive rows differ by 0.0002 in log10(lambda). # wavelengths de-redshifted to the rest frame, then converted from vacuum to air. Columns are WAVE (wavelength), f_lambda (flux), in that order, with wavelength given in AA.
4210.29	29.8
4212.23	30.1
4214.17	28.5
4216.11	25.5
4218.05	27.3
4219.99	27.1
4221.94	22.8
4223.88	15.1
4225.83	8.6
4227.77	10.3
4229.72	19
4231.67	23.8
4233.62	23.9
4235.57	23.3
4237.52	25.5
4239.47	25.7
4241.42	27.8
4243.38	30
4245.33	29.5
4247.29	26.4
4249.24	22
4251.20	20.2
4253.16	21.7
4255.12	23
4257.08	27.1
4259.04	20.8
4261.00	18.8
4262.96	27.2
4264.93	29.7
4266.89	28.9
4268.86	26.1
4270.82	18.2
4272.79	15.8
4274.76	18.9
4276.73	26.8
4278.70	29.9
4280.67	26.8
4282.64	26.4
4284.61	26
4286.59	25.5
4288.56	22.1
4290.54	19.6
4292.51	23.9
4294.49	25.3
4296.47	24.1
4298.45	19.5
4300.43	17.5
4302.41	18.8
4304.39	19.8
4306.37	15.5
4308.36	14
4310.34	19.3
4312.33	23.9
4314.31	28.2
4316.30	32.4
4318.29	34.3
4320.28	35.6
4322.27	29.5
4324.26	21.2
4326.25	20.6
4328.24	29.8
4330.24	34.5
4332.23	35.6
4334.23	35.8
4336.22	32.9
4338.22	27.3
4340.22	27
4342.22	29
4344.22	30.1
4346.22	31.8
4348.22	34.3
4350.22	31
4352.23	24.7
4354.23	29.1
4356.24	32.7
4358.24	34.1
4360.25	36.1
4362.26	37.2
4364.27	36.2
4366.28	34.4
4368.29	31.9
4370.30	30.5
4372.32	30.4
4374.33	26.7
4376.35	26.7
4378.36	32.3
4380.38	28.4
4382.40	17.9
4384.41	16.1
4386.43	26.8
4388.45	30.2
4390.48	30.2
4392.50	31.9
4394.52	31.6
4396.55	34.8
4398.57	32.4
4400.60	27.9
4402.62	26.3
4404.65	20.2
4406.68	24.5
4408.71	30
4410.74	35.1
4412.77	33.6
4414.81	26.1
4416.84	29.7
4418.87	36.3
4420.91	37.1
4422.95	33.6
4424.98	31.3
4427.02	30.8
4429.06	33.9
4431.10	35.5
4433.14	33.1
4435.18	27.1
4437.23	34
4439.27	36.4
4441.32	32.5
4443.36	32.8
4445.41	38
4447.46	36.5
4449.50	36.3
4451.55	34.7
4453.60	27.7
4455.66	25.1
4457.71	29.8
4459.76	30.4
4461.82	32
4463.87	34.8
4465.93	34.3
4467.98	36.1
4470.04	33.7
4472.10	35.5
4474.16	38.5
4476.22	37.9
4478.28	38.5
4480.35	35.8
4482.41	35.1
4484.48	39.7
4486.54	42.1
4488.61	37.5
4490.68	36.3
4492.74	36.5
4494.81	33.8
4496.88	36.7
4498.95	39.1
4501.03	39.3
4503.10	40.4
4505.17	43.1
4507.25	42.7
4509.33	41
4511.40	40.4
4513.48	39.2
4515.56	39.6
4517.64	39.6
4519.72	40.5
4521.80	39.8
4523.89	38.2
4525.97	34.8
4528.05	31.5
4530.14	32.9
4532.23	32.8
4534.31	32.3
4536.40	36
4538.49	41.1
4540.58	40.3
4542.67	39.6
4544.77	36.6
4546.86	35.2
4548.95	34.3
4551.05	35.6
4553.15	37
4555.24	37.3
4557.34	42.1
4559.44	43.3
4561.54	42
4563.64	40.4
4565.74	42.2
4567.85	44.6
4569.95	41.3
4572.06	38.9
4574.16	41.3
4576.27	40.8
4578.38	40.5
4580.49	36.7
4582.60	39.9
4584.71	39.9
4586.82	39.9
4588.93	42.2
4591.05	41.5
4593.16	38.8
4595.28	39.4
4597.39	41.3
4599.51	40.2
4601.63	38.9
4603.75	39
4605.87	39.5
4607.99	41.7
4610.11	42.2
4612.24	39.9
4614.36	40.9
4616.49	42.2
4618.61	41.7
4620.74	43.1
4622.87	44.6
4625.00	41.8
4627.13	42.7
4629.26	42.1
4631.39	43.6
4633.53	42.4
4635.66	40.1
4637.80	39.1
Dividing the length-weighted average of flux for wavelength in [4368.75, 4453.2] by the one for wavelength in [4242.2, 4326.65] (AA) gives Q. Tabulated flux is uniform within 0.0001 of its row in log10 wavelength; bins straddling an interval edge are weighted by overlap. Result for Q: 1.3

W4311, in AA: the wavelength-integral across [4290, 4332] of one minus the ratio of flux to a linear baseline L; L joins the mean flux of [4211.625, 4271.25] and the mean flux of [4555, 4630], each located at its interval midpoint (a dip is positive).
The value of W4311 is 4.3 AA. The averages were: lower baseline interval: 23.7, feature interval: 24.4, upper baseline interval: 41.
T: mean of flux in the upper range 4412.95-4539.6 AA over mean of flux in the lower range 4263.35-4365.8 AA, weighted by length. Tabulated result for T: 1.3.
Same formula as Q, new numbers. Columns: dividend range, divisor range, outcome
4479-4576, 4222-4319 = 1.68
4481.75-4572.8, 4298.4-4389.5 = 1.37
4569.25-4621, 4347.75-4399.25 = 1.34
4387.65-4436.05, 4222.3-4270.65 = 1.35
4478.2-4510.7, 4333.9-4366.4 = 1.21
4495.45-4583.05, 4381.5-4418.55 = 1.37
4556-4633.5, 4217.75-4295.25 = 1.76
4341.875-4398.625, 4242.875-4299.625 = 1.26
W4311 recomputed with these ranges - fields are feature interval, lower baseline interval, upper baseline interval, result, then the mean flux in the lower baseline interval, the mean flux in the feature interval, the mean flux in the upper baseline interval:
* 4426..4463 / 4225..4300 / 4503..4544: 1.2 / 23.4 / 32.6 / 38.2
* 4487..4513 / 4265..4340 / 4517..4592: -2.3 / 25.2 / 39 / 38.7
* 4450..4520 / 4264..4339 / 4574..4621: -3.9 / 25.3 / 36.7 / 40.4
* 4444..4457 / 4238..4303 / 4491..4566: 0.4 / 24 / 33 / 38.2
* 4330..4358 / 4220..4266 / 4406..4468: -3.3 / 22.8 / 31.1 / 32.5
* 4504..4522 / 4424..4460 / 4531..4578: -2.0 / 32.6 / 40.7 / 38.9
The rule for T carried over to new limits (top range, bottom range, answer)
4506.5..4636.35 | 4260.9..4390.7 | 1.47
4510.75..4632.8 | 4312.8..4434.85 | 1.30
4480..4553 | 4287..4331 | 1.57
